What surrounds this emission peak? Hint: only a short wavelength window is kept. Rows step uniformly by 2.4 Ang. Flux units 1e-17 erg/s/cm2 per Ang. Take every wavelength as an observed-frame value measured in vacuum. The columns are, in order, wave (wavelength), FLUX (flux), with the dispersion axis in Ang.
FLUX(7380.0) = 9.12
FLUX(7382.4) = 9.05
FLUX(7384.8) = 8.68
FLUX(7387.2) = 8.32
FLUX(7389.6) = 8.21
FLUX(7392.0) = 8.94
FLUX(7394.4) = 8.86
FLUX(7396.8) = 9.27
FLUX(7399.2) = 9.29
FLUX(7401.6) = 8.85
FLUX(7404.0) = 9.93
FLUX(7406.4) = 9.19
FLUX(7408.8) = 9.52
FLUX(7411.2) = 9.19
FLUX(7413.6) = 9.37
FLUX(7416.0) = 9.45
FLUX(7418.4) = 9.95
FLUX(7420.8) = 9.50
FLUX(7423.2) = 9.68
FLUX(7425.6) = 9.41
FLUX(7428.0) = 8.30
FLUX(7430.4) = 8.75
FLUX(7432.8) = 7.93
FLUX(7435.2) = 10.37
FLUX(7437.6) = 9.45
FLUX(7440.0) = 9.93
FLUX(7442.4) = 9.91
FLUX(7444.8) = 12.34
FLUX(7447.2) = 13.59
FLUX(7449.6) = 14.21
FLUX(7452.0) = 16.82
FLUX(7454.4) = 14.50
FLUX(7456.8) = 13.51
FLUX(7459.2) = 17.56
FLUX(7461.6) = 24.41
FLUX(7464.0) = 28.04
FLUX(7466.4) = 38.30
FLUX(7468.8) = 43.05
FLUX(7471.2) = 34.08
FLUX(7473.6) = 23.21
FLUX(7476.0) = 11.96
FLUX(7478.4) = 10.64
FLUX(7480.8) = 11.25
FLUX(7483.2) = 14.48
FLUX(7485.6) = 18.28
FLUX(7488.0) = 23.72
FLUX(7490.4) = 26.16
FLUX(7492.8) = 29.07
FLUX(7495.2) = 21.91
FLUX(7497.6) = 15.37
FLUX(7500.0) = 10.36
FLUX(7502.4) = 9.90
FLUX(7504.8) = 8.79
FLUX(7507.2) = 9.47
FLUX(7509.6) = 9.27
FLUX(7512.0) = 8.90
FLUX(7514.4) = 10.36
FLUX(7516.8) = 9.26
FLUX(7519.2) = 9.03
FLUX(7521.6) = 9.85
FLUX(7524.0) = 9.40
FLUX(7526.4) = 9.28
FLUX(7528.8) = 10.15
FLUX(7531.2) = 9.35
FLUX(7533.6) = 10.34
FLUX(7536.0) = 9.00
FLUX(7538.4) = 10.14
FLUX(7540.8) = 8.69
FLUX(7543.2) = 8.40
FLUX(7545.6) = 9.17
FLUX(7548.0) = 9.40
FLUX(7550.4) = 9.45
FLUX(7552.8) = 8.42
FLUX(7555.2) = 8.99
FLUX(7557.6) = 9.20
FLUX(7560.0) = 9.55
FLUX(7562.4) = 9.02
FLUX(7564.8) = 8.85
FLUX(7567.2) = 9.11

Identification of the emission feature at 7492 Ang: [N II] 6583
